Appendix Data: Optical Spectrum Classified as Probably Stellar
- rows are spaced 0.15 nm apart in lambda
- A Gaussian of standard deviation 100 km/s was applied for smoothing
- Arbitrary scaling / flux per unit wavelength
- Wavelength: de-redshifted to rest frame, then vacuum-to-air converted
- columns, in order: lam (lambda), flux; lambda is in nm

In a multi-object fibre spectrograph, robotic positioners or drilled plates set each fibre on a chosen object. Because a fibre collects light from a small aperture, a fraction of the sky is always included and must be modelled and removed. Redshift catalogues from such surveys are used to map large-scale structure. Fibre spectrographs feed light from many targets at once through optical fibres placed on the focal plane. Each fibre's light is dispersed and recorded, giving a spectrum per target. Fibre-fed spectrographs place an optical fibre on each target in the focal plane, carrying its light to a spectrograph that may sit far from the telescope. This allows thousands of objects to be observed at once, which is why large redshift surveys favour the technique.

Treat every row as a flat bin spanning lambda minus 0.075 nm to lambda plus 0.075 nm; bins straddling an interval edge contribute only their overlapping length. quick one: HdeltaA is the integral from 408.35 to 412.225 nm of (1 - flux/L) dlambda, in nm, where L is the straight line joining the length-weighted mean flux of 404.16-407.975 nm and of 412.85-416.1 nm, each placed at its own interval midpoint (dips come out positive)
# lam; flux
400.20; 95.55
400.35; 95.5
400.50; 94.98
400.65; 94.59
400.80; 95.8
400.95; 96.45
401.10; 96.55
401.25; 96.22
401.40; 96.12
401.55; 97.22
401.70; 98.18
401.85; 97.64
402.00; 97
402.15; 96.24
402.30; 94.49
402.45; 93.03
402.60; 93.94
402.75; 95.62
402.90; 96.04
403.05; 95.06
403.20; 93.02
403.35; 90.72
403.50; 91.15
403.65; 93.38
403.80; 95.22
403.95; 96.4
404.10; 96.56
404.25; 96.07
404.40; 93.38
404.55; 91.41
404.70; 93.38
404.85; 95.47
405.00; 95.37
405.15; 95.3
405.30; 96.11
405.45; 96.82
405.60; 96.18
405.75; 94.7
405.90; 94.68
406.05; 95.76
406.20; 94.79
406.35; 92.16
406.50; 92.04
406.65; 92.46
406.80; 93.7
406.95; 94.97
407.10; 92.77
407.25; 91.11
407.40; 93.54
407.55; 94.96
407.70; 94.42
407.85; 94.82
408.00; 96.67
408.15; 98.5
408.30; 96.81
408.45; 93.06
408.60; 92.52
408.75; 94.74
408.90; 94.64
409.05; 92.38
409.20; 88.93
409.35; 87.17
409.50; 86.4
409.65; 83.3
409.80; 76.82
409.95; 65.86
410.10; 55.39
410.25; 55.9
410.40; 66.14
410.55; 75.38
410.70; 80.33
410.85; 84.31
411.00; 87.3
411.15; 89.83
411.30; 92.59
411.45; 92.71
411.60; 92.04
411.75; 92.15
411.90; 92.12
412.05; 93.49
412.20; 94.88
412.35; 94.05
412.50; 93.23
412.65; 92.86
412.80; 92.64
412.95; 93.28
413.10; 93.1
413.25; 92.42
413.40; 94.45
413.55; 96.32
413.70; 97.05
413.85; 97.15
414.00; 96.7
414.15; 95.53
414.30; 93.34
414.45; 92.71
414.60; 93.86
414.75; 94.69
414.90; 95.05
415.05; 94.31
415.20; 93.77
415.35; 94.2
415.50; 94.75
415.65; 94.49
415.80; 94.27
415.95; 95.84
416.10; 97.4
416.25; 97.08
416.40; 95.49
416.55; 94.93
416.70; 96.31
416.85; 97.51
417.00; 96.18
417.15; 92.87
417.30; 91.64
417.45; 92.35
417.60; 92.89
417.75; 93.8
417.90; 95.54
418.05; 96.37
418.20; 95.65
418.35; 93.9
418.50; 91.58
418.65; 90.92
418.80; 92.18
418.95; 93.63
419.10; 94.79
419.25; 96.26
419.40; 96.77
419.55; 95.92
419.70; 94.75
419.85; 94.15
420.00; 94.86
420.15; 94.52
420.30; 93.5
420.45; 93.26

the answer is 0.41 nm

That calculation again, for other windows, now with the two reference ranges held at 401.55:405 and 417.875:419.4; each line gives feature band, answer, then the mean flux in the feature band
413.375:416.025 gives -0.02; 94.9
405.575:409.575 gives 0.05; 93.5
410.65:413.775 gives 0.08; 92.1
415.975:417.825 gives -0.01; 94.9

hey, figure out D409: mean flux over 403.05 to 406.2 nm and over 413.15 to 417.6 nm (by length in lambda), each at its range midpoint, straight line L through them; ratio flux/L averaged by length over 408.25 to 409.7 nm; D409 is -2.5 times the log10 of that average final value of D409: 0.04 mag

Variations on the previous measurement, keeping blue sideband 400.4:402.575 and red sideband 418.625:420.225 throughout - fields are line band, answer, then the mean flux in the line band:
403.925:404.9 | 0.01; 94.6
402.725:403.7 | 0.03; 93.5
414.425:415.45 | 0.01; 94.2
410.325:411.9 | 0.12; 85.6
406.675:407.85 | 0.02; 93.7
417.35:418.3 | 0.00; 94.3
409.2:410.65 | 0.28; 73.5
